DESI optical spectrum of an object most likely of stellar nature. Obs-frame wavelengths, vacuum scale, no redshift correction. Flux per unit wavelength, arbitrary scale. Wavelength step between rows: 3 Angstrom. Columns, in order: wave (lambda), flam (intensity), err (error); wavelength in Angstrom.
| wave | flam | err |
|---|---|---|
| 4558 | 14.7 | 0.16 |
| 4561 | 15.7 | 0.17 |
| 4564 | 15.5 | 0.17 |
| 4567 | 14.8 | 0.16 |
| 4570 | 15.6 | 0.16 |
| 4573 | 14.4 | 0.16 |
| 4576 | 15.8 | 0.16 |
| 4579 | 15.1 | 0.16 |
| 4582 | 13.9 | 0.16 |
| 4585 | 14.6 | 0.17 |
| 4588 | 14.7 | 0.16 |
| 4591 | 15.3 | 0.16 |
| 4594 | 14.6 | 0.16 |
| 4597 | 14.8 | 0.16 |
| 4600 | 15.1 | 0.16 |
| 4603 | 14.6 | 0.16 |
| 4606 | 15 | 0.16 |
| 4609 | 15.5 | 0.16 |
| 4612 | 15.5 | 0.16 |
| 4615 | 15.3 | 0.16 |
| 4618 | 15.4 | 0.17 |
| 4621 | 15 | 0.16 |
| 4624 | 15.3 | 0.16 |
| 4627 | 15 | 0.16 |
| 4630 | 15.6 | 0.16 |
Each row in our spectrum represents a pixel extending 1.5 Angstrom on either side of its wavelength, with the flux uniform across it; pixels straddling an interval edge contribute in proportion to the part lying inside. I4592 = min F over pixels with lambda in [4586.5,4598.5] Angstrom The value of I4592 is 14.6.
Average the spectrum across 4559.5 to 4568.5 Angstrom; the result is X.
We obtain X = 15.3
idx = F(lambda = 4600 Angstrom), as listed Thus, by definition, 15.1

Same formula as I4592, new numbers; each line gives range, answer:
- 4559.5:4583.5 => 13.9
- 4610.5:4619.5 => 15.3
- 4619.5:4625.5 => 15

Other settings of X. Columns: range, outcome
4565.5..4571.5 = 15.2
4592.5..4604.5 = 14.8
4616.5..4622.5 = 15.2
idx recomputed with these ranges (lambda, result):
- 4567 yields 14.8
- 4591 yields 15.3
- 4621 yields 15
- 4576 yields 15.8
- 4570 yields 15.6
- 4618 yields 15.4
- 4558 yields 14.7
